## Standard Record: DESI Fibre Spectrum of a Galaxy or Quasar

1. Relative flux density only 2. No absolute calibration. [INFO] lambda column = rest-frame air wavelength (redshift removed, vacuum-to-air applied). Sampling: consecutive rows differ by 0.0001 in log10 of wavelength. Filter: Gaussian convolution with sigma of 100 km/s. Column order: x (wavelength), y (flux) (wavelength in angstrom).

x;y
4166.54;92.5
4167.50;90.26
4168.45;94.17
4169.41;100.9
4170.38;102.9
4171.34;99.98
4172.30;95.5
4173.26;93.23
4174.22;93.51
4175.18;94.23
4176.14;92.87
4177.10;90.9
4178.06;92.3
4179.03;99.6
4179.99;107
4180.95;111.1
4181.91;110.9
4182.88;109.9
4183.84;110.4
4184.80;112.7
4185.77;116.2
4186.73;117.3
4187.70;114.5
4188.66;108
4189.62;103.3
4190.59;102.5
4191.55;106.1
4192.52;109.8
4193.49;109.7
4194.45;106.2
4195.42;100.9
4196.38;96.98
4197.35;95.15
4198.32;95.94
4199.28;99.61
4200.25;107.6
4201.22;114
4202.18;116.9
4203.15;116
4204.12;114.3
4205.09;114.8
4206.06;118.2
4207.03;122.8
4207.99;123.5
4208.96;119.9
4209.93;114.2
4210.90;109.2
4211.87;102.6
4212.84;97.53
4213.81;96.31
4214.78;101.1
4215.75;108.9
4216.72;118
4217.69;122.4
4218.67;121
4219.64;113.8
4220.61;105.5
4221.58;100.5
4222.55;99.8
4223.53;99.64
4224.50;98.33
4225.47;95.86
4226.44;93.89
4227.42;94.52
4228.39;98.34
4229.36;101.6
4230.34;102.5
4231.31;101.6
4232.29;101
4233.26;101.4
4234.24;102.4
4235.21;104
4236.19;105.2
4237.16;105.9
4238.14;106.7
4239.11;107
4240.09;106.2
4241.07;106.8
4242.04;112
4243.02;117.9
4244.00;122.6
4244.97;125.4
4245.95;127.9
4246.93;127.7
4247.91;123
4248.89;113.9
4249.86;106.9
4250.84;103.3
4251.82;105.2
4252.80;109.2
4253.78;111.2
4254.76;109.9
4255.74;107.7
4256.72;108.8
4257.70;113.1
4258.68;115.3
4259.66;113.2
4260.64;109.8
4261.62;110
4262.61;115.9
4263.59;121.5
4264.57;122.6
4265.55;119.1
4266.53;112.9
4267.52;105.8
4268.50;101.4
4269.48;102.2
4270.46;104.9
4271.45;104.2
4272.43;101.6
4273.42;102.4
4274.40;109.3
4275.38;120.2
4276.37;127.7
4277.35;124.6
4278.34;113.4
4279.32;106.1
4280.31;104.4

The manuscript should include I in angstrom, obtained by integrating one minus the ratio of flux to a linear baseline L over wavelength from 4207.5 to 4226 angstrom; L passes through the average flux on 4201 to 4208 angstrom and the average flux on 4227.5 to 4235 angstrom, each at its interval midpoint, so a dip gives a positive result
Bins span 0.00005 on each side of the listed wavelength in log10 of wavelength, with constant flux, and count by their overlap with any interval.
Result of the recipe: 0.4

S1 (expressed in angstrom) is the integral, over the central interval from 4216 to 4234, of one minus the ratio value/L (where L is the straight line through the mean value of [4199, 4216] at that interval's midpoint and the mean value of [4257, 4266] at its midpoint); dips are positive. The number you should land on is 1.4 angstrom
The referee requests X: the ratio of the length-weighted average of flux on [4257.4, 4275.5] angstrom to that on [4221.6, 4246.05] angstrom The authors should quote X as 1.05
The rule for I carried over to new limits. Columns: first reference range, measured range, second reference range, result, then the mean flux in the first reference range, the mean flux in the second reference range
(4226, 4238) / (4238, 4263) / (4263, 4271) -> -1.5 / 101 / 111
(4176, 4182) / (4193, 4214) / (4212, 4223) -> -0.8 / 101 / 108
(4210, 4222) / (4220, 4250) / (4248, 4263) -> 0.7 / 108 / 111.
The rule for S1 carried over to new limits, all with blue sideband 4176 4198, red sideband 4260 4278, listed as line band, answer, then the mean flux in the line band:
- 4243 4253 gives -0.6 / 117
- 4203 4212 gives -0.7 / 116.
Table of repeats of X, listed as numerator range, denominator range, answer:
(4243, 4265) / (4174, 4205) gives 1.09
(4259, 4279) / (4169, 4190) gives 1.08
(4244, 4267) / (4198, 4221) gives 1.03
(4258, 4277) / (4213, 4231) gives 1.08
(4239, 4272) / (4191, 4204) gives 1.06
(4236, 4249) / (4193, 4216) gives 1.06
